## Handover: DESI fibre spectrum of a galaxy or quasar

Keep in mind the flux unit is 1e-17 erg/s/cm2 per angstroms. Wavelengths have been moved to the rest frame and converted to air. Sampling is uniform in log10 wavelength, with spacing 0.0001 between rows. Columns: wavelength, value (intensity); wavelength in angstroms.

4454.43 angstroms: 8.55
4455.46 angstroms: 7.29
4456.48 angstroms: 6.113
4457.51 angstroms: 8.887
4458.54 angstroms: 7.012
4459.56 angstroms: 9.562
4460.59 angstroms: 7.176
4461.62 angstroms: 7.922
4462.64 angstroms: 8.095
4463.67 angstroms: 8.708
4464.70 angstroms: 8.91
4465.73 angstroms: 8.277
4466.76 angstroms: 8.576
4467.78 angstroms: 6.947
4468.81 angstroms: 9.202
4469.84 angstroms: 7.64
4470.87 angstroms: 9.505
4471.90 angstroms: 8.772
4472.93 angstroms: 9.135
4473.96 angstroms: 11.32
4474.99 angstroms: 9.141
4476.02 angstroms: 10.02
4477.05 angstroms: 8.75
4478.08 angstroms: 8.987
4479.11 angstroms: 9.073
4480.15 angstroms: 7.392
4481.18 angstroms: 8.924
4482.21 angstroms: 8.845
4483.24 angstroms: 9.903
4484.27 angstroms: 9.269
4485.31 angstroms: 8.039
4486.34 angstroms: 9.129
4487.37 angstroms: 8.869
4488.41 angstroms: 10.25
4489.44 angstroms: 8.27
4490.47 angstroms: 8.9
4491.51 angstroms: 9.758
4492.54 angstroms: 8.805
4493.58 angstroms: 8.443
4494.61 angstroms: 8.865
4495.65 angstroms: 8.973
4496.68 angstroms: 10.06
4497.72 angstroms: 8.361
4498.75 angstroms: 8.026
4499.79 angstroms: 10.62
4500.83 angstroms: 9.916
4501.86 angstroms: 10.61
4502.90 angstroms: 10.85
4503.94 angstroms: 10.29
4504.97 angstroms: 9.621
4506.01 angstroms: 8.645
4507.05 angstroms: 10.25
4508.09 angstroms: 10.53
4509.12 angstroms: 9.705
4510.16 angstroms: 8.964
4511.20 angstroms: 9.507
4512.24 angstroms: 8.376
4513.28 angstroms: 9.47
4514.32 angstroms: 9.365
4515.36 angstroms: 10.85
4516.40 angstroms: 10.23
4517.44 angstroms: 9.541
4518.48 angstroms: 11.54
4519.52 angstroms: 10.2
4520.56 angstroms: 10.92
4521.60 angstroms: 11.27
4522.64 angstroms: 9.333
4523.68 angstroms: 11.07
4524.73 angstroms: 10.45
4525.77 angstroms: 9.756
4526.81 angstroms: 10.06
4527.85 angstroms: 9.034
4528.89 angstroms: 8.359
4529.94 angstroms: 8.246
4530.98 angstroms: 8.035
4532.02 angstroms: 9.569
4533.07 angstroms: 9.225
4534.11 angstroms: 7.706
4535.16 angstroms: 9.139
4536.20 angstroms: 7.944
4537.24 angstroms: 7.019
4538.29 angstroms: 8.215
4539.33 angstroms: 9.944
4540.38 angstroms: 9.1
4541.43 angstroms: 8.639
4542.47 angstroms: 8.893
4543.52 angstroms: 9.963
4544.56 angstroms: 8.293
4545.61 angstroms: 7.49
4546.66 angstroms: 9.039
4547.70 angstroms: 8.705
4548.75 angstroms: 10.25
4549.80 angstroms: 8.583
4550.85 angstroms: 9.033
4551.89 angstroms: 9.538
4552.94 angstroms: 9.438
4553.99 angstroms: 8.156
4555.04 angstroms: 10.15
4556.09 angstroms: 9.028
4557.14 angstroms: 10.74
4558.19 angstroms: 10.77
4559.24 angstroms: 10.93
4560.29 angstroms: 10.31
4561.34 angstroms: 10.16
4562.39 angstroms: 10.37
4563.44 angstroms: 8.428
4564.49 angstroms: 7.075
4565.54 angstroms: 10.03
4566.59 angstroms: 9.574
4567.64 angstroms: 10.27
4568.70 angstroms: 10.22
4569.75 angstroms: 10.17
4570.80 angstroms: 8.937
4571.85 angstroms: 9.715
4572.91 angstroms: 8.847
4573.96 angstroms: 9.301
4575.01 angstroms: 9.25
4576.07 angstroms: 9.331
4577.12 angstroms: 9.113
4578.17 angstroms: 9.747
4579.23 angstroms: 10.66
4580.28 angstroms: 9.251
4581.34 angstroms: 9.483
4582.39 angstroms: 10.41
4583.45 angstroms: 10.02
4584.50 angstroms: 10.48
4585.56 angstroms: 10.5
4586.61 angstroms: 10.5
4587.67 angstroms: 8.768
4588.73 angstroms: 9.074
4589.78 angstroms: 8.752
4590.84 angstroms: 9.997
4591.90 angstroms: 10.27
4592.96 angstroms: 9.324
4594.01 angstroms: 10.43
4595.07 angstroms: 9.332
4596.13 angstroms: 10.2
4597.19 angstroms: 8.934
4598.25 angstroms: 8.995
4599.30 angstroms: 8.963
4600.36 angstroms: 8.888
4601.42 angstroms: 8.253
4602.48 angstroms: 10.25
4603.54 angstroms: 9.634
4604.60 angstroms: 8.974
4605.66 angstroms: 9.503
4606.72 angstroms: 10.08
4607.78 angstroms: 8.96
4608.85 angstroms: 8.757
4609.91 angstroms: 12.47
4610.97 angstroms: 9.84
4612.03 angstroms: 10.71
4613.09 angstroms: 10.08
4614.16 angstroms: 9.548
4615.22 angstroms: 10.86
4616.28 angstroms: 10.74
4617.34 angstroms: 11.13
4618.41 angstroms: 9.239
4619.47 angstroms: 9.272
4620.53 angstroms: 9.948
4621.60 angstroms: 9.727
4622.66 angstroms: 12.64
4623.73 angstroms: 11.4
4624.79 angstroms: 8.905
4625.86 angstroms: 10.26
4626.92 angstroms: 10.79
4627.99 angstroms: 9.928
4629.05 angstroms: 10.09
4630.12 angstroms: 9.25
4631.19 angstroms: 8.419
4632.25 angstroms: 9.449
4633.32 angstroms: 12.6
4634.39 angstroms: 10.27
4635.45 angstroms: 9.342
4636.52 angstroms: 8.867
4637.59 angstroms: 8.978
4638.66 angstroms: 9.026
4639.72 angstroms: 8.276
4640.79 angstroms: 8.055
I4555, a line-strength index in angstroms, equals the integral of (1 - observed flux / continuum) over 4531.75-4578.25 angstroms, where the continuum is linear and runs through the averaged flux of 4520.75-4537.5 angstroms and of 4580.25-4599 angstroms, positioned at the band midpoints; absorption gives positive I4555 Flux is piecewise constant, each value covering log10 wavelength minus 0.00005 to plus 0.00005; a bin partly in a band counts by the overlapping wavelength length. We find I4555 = 0.9 angstroms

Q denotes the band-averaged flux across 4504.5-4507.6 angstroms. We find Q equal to 9.49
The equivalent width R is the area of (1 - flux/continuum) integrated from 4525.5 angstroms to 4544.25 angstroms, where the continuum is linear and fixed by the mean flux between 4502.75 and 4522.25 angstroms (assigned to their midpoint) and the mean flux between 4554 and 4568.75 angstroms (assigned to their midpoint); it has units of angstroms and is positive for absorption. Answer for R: 2.1 angstroms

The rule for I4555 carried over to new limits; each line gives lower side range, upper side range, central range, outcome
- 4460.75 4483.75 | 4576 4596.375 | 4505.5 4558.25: -0.3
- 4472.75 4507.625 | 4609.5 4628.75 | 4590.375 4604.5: 1.0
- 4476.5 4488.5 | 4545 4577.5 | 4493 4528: -2.8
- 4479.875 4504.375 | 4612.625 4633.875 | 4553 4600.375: 1.0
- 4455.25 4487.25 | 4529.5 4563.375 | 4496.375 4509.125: -1.4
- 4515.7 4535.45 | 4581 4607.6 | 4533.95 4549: 1.5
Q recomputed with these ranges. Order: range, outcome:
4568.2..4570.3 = 10.2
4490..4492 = 9.31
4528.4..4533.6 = 8.68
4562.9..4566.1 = 8.54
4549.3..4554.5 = 8.96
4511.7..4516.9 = 9.65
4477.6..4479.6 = 9.04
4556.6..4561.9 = 10.6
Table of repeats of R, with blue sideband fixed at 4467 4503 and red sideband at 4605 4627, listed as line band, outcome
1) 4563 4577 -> 0.7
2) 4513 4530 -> -1.1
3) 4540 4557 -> 1.0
